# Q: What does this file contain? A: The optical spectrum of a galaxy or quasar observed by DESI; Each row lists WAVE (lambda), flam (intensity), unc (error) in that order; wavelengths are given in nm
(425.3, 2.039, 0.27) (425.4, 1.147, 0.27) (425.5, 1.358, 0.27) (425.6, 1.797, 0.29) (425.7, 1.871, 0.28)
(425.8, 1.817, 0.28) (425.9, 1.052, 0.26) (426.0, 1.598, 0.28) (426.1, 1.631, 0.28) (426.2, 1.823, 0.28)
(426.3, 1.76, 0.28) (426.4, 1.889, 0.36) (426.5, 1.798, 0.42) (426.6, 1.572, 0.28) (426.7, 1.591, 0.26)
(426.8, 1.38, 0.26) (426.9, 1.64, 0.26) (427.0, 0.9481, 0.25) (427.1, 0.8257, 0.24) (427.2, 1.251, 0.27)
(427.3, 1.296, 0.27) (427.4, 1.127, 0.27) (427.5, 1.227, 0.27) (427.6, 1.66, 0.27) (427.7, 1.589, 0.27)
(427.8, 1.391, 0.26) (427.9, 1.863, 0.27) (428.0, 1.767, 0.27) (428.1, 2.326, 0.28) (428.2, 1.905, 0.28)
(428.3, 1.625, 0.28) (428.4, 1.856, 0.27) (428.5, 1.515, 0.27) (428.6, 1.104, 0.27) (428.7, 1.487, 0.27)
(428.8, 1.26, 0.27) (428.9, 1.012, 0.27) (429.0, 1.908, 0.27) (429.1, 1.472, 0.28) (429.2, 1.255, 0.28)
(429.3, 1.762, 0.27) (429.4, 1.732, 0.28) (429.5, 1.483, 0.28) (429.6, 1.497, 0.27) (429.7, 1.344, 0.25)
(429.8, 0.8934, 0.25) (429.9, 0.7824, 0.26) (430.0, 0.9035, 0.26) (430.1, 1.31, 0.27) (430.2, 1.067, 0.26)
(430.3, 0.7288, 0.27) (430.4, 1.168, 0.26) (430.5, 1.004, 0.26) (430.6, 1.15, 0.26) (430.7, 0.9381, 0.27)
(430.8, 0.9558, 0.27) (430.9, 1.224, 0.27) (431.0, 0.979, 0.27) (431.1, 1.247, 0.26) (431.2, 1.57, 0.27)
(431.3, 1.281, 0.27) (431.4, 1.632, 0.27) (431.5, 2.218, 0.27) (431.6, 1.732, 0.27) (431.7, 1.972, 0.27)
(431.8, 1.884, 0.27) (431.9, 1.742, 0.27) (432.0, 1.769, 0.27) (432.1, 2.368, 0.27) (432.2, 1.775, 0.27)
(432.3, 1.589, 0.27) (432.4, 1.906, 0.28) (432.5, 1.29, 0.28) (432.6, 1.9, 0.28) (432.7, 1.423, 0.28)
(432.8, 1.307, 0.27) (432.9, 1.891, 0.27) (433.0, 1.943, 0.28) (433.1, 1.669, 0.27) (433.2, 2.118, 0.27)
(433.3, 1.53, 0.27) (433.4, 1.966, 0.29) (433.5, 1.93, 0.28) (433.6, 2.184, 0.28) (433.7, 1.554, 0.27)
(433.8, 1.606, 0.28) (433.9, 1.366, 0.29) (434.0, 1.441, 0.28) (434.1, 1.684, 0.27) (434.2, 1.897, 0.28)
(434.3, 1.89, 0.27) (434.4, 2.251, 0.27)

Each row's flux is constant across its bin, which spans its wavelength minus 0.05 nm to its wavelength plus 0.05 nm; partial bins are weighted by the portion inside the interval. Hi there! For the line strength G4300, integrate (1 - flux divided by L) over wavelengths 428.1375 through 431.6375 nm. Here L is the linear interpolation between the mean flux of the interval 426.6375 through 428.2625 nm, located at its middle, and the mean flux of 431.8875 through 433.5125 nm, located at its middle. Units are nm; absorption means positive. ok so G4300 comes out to 0.58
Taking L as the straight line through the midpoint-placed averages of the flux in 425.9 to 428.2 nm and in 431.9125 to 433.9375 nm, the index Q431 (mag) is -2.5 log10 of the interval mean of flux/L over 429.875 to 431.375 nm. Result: 0.45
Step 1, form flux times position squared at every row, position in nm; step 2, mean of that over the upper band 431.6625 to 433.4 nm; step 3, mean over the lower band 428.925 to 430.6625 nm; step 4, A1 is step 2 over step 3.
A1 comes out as 1.43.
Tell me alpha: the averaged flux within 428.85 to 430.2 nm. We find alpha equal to 1.33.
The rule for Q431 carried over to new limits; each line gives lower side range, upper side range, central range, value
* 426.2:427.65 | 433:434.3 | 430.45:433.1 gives 0.07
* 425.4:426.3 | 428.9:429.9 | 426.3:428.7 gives -0.01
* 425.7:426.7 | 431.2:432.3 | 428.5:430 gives 0.28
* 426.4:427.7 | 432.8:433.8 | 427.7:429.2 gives -0.08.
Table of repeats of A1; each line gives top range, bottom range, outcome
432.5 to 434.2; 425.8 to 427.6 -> 1.22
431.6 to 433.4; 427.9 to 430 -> 1.21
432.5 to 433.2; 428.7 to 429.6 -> 1.16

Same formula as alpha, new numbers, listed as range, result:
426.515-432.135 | 1.43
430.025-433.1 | 1.5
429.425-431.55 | 1.21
